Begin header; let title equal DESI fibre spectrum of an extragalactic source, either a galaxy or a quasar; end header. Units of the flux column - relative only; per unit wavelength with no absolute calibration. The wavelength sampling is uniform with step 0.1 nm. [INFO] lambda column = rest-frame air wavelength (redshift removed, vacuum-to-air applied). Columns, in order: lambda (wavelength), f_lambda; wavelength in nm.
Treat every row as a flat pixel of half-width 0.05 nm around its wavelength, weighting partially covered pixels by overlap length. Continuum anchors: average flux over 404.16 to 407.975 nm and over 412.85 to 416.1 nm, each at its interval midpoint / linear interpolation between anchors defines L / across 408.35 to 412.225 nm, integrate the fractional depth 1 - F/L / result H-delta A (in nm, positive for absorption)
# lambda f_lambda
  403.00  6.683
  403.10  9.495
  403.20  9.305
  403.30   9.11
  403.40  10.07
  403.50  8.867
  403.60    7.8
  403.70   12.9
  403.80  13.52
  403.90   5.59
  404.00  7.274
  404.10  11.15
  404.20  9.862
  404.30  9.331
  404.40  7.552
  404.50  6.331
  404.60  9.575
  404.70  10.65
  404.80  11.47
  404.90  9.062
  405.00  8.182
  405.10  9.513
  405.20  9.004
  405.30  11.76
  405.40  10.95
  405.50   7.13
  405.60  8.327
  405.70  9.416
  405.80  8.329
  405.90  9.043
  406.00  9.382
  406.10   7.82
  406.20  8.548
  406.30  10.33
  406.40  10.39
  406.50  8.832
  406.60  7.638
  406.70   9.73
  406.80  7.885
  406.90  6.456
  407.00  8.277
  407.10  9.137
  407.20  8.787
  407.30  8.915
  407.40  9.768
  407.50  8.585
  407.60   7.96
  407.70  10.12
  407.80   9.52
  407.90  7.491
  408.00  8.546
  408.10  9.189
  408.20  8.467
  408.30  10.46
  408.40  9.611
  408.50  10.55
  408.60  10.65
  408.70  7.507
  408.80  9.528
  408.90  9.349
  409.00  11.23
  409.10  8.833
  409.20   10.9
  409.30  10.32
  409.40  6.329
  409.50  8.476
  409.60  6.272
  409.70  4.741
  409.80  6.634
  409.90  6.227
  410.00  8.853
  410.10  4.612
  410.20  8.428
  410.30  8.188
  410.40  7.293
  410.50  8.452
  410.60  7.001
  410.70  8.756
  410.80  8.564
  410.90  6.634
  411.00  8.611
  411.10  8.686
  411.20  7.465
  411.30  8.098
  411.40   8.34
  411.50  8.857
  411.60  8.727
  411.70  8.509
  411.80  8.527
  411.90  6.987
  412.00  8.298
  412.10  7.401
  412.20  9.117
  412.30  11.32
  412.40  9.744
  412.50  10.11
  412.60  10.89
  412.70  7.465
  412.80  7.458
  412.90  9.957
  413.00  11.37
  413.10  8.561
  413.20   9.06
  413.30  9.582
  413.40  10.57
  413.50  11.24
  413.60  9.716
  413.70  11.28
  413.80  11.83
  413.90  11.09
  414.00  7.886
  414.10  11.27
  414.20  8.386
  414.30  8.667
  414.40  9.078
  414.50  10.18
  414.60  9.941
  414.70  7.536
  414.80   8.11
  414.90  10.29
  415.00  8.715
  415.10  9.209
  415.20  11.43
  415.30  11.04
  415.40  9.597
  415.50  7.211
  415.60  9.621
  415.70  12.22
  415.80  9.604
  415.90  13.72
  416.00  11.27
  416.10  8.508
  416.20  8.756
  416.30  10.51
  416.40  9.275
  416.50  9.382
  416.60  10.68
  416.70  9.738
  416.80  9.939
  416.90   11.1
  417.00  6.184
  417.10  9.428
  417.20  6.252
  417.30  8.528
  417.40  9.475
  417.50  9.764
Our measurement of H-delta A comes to 0.50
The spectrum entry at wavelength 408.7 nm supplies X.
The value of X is 7.507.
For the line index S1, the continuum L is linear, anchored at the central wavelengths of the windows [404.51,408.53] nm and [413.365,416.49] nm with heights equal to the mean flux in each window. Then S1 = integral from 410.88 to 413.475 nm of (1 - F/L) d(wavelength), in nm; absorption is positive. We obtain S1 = 0.200 nm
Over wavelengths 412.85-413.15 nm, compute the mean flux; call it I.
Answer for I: 9.96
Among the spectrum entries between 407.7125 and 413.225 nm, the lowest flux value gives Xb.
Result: 4.612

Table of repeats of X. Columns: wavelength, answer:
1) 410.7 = 8.756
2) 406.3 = 10.33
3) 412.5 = 10.11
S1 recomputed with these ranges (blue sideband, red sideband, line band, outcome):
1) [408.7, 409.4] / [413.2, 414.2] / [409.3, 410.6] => 0.34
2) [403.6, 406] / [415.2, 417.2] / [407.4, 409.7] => 0.12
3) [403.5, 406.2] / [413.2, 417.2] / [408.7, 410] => 0.17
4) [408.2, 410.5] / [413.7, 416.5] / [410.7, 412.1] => 0.12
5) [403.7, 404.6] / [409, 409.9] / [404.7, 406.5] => -0.12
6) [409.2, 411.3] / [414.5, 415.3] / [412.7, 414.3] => -0.16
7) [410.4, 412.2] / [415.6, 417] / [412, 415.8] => -0.20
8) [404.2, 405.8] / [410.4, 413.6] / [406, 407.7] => 0.07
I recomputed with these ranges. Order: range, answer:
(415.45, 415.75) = 9.68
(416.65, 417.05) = 9.24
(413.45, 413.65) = 10.5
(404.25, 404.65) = 8.2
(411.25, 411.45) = 8.22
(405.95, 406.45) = 9.29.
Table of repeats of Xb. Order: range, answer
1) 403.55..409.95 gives 4.741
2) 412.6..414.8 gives 7.458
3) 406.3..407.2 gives 6.456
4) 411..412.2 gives 6.987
